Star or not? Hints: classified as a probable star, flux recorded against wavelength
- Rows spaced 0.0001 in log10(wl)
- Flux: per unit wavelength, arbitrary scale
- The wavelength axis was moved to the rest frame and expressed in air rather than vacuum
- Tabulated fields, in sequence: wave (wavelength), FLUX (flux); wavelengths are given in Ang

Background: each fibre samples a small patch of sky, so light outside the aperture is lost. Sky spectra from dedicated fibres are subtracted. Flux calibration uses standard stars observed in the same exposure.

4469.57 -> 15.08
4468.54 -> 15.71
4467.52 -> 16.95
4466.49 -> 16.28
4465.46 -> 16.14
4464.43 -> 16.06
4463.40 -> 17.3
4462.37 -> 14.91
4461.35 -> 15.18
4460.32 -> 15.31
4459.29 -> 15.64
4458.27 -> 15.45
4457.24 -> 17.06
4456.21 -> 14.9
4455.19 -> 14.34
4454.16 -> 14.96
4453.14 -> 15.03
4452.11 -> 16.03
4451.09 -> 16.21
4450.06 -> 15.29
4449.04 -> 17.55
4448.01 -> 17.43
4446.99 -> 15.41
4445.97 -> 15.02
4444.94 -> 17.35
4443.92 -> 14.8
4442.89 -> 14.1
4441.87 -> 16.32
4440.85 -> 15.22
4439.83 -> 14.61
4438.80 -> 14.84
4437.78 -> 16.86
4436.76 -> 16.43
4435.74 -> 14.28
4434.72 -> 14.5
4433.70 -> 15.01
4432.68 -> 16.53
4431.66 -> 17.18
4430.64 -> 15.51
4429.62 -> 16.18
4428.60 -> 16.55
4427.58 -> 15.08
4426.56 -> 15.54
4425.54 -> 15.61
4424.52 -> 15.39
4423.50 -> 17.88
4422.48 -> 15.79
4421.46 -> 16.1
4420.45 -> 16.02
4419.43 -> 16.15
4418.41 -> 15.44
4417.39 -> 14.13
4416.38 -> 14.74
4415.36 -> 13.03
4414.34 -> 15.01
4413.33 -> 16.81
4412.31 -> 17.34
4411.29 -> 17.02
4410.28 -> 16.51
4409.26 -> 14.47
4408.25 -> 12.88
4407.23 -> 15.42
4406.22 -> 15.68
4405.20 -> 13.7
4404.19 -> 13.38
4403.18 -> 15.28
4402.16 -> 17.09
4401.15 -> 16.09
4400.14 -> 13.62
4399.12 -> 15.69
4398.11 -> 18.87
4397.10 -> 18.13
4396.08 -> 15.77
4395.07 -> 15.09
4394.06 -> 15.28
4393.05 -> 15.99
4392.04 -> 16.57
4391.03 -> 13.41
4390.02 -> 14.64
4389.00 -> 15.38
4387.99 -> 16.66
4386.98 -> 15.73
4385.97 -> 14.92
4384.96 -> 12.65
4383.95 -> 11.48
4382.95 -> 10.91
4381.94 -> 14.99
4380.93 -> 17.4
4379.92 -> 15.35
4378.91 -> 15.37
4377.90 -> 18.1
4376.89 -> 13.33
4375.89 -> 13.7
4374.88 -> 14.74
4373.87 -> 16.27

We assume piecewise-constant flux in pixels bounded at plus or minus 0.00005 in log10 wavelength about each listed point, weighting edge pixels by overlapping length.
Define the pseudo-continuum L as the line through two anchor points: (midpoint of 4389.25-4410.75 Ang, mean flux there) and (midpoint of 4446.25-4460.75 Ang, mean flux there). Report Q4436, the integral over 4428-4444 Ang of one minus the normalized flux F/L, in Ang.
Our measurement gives 0.1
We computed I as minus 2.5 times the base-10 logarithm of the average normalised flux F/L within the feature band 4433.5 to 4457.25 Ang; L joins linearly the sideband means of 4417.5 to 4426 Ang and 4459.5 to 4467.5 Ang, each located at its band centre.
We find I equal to 0.03 mag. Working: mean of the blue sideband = 16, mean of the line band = 15.5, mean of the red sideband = 15.9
